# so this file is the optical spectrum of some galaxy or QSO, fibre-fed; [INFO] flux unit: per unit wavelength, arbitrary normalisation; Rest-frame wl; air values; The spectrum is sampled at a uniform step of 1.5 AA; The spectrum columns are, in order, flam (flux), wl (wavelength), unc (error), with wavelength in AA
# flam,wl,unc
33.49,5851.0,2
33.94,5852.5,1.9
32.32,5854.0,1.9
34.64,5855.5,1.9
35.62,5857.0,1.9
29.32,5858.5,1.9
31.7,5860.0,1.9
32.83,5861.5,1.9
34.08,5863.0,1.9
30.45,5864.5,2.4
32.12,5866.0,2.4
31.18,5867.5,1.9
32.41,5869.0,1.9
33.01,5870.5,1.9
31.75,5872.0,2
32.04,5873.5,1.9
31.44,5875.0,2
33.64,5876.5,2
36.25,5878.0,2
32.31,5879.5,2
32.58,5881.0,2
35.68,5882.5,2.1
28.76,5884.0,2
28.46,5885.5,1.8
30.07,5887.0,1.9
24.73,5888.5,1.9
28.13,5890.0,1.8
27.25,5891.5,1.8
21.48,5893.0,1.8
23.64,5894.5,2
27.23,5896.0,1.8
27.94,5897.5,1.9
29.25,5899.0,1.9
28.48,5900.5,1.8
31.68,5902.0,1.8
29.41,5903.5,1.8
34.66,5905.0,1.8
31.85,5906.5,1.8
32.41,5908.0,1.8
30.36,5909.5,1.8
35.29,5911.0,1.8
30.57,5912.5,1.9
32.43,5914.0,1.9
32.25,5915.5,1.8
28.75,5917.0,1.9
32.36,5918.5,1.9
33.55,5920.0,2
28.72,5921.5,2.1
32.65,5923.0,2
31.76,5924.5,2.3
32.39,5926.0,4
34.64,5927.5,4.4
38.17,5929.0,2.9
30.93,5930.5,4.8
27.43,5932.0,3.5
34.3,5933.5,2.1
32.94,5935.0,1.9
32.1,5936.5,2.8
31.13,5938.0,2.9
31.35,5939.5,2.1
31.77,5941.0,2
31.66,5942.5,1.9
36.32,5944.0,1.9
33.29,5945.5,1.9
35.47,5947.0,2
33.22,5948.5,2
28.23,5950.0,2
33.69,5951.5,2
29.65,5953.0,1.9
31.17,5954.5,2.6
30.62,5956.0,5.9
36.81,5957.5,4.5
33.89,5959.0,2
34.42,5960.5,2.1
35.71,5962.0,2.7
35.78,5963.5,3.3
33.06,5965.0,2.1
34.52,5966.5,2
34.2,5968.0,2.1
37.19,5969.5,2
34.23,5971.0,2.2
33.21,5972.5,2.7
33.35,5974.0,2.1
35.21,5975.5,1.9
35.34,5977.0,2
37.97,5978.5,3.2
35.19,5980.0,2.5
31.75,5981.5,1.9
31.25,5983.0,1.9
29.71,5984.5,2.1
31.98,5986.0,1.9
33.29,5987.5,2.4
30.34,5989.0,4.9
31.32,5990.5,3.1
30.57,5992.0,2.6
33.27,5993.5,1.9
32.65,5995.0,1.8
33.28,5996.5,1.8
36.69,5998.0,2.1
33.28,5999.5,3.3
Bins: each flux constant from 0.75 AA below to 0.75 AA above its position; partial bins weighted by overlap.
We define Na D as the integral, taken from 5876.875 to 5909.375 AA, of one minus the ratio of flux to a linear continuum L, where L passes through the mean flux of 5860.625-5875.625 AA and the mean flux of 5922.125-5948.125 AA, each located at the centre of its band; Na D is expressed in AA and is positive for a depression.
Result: 2.7 AA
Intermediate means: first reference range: 32.1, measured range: 29.7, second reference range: 32.8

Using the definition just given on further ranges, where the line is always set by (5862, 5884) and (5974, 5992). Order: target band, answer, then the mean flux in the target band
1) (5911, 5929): 0.30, 32.2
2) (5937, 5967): -0.19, 33.1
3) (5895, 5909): 1.08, 30.2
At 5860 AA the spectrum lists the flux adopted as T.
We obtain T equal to 31.7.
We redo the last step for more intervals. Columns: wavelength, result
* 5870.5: 33.01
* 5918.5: 32.36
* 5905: 34.66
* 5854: 32.32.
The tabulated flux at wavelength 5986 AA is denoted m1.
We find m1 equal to 31.98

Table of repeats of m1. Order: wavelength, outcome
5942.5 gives 31.66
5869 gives 32.41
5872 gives 31.75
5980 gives 35.19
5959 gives 33.89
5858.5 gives 29.32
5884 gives 28.76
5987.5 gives 33.29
